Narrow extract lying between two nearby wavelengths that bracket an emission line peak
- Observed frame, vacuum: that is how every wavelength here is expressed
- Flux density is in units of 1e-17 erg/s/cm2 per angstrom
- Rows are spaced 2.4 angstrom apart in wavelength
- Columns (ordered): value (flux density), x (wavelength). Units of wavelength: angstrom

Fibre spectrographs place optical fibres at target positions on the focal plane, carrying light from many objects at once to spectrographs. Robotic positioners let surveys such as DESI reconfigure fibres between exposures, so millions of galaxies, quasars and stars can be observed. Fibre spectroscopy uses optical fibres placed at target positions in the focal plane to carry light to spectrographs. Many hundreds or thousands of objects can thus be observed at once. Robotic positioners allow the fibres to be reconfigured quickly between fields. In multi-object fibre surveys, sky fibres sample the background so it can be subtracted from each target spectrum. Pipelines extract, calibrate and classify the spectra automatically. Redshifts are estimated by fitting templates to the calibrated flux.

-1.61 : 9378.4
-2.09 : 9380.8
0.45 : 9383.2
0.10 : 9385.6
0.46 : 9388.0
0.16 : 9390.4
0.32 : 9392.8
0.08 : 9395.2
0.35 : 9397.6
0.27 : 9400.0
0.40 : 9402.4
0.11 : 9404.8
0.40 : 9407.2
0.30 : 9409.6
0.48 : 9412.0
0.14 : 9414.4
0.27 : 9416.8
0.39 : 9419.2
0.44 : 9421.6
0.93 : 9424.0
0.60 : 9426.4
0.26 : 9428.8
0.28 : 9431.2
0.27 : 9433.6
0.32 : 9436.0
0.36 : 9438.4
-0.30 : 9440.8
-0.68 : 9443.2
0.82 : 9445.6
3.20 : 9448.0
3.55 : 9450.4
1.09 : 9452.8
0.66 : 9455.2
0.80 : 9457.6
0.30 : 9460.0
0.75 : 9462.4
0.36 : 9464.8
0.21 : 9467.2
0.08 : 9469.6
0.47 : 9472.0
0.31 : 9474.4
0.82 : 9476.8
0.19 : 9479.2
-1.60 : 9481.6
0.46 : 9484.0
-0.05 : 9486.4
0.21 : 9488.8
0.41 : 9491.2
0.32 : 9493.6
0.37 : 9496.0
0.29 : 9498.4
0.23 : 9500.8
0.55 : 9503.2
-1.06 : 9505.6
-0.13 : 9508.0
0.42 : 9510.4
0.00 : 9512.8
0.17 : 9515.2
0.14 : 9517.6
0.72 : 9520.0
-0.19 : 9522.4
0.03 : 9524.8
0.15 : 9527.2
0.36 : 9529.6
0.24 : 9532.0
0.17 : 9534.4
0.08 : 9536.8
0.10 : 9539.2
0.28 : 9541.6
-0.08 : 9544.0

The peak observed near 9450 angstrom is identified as Hbeta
